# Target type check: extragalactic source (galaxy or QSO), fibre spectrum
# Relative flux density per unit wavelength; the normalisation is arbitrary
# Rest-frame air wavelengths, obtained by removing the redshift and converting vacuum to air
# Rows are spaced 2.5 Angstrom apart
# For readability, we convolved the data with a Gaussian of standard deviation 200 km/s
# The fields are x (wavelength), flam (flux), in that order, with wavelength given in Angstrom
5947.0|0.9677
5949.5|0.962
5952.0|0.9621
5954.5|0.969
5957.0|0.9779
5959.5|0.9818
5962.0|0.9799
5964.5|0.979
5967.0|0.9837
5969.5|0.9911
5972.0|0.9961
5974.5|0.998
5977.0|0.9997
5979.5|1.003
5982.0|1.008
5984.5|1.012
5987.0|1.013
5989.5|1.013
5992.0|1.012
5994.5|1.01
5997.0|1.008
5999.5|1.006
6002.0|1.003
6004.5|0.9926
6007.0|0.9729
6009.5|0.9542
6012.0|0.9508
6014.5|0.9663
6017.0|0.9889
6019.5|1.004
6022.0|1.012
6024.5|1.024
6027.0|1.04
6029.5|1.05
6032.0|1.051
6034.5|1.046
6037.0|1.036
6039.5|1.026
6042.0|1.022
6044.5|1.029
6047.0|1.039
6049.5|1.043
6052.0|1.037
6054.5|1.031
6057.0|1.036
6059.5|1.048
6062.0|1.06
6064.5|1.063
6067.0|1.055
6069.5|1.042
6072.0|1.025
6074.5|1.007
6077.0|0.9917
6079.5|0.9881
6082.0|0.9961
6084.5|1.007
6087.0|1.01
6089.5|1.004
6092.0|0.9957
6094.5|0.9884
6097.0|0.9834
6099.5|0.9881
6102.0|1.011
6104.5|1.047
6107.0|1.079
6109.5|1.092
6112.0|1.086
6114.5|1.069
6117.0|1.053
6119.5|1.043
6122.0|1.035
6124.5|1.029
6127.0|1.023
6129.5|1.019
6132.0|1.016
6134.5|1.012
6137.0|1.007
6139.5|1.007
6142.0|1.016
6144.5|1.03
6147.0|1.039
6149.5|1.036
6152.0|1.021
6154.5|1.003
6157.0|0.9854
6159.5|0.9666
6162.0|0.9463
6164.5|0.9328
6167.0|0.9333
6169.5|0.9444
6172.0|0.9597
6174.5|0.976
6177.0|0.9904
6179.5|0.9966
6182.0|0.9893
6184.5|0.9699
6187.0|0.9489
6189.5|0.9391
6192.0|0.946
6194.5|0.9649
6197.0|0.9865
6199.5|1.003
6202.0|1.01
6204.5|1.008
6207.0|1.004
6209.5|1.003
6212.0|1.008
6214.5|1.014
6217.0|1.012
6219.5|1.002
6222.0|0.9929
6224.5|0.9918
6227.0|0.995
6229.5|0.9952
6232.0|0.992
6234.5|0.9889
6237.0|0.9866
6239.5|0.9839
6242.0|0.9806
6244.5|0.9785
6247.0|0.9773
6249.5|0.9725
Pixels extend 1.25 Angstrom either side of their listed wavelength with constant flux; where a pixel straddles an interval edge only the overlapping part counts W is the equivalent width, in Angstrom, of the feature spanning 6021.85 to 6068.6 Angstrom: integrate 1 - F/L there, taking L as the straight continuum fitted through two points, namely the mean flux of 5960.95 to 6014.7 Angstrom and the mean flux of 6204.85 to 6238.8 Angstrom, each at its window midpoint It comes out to -2.11 Angstrom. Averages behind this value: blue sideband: 0.994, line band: 1.04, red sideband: 0.999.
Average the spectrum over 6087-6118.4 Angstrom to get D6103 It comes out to 1.03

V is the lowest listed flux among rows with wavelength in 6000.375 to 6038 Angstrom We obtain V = 0.9508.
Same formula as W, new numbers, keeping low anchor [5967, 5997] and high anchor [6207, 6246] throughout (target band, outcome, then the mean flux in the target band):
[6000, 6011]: 0.2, 0.982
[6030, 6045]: -0.5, 1.04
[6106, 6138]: -1.4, 1.04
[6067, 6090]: -0.2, 1.01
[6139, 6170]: 0.2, 0.99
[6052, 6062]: -0.4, 1.04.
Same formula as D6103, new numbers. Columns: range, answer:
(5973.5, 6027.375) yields 0.999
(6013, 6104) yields 1.02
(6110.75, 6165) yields 1.02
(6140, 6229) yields 0.988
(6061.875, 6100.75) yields 1.01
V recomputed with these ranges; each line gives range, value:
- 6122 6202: 0.9328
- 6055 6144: 0.9834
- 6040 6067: 1.022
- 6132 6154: 1.007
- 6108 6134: 1.016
